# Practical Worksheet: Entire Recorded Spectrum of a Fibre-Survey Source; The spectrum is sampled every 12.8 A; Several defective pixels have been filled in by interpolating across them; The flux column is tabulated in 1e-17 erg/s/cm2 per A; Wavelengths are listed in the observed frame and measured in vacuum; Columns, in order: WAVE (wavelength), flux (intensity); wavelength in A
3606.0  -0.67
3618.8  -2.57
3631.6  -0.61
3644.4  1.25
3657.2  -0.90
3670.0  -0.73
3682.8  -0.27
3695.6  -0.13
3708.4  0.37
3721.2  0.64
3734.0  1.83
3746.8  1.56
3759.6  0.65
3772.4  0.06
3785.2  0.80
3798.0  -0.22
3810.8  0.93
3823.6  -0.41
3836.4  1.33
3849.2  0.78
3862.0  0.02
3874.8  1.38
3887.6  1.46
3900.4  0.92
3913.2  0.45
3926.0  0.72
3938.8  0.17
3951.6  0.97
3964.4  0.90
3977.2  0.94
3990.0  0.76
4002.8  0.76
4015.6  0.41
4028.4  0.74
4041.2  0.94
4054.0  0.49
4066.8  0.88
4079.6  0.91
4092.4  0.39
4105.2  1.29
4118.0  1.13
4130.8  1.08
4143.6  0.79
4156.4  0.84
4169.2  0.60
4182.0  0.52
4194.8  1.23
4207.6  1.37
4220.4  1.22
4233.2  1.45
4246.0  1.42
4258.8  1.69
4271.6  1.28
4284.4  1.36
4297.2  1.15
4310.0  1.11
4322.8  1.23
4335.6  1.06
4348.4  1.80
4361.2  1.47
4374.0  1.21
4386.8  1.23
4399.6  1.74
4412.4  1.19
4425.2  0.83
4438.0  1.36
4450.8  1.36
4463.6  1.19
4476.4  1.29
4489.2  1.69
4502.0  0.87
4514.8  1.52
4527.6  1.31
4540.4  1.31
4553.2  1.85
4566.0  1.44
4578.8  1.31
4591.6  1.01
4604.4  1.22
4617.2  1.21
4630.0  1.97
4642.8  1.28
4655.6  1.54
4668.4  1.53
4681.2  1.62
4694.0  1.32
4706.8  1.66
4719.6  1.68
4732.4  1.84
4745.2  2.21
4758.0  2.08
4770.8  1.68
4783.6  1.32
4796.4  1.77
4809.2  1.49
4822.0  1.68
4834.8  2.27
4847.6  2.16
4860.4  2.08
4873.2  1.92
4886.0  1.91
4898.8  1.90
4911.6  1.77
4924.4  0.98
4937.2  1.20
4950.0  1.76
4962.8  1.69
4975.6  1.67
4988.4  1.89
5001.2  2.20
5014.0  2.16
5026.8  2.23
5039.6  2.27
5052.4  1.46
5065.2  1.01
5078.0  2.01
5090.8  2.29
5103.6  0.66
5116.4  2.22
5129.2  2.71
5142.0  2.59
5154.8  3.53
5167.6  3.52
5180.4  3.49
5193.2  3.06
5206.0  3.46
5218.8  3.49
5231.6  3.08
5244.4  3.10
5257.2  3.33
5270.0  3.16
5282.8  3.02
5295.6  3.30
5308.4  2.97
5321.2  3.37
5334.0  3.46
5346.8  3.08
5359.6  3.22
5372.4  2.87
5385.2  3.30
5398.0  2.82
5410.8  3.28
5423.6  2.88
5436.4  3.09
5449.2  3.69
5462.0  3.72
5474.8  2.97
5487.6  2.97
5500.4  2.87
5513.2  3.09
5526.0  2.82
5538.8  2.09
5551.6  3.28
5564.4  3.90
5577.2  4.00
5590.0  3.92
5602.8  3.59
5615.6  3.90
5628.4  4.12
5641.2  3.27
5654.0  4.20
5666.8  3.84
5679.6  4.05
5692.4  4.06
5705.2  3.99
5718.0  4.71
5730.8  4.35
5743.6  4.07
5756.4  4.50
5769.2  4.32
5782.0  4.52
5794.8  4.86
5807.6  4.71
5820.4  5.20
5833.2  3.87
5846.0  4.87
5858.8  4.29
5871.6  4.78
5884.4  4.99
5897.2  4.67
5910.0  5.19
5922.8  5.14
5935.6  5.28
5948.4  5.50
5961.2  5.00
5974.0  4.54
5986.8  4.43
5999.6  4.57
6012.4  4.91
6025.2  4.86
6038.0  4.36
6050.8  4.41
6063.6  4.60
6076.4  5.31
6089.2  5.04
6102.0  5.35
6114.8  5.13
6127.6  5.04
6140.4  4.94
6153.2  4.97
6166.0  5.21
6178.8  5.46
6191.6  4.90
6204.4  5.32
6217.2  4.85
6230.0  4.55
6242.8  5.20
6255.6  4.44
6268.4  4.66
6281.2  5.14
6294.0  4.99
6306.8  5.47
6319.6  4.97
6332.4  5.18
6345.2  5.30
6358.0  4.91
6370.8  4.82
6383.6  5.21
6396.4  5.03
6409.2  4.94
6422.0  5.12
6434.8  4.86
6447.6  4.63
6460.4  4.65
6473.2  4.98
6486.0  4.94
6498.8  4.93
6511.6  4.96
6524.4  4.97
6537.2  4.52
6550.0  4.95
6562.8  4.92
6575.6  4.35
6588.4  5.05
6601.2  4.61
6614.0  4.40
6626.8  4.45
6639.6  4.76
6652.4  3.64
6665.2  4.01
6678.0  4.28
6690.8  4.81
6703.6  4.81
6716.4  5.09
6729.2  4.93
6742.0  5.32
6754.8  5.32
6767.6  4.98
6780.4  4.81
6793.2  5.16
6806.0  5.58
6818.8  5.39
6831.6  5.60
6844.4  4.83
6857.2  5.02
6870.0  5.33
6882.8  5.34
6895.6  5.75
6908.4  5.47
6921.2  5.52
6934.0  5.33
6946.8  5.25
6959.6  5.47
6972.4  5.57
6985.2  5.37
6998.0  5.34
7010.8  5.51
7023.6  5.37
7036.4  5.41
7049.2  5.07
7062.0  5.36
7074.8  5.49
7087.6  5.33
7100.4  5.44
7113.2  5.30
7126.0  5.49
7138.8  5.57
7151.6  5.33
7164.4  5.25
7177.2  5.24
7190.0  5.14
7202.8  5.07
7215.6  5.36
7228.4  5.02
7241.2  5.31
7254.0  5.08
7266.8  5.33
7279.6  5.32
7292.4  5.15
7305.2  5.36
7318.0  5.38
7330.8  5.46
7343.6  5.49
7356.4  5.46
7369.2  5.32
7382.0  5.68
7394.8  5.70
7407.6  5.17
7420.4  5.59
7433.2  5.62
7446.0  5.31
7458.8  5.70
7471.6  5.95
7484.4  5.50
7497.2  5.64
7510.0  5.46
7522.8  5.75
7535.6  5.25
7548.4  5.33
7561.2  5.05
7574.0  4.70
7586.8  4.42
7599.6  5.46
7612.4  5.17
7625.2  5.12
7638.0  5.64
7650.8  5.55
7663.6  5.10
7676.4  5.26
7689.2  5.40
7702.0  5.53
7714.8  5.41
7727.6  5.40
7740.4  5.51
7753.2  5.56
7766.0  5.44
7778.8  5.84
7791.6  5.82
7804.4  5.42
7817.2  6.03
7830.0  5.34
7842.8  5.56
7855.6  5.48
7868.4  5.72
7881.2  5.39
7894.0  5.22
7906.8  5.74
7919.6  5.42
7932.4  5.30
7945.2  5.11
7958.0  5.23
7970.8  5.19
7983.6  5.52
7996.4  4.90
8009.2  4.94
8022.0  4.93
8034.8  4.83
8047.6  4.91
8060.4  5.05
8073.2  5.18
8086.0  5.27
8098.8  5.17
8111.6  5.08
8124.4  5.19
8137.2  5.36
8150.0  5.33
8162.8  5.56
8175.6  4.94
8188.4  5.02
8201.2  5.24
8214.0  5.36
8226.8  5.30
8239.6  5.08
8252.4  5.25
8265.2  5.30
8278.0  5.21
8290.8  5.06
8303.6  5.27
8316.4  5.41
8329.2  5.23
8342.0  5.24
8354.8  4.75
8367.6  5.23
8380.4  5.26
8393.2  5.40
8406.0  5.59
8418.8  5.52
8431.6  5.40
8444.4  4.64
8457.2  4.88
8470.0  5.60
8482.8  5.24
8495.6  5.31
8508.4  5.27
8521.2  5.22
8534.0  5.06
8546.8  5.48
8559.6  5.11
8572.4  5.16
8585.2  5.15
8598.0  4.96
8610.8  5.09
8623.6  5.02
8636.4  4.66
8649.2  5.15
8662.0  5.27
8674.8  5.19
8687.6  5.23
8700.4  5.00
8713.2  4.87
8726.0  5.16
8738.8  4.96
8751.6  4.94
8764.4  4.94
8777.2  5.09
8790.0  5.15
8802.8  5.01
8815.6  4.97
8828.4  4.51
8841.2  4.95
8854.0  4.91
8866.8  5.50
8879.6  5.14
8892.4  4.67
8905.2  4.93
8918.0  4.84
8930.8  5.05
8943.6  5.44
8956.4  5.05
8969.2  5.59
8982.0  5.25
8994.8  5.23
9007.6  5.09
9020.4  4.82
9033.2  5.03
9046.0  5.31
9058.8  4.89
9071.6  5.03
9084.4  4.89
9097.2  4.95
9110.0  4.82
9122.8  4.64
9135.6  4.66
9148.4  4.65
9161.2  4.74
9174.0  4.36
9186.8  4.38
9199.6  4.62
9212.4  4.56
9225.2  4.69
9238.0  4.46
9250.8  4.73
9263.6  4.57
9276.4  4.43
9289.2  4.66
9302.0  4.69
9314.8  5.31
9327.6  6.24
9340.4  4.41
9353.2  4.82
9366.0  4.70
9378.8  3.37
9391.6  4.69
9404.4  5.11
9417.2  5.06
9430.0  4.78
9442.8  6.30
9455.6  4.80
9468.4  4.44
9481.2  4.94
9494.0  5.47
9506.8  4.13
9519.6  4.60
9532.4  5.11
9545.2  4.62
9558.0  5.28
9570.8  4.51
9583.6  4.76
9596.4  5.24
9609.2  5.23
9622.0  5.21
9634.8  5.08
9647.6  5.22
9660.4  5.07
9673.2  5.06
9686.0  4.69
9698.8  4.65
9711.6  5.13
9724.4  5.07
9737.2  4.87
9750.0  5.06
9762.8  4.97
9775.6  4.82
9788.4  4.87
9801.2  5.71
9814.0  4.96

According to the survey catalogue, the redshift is 0.286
